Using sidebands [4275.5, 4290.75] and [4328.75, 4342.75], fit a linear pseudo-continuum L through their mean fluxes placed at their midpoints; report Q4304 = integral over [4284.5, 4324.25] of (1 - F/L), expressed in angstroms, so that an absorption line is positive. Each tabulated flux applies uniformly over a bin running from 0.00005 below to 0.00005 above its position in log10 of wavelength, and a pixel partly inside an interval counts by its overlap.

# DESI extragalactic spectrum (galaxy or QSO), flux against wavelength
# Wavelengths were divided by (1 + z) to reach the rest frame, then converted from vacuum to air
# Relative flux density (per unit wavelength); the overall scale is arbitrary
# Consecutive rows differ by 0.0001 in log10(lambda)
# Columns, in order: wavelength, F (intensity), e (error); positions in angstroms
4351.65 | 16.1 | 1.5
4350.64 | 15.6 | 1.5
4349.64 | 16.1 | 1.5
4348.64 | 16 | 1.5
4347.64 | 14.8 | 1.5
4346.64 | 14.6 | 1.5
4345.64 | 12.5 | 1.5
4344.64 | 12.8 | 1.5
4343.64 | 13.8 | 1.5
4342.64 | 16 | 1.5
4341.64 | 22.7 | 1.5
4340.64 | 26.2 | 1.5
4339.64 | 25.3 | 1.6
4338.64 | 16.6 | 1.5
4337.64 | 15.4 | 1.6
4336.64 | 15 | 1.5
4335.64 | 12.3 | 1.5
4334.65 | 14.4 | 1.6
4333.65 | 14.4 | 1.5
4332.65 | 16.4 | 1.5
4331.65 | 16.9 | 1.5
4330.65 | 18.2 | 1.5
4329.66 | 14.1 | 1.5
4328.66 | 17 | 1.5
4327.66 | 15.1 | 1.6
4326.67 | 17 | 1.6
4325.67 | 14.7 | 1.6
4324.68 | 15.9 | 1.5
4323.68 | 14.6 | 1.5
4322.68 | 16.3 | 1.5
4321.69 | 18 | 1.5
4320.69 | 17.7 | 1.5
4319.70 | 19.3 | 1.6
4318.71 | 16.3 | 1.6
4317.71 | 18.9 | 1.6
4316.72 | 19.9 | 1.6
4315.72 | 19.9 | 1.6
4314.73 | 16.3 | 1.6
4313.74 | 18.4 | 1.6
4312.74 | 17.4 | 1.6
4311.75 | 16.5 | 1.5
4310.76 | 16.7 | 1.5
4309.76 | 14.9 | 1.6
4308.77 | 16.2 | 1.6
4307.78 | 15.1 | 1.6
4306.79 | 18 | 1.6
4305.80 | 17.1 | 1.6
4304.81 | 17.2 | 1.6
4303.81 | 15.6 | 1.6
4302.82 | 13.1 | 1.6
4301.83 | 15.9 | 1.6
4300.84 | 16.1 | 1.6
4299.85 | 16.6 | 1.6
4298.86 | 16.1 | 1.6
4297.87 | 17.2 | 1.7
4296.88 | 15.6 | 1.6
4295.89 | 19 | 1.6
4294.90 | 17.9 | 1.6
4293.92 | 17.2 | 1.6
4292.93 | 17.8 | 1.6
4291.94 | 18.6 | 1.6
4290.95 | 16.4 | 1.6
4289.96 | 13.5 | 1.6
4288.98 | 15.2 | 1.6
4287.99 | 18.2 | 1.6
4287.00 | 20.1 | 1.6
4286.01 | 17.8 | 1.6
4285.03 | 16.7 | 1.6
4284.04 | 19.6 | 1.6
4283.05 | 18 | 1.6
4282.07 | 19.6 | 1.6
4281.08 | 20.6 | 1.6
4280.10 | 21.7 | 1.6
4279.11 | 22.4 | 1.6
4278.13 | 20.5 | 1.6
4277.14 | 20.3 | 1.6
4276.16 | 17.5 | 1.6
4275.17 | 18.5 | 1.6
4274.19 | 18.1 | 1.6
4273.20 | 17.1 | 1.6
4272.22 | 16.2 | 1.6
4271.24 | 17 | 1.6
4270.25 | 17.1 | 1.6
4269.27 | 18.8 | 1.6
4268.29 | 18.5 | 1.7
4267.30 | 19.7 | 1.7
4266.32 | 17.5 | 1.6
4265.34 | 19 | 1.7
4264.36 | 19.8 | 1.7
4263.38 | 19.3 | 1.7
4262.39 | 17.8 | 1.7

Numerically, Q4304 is 2.7 angstroms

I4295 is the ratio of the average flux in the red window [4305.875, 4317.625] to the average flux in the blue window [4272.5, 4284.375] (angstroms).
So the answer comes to 0.9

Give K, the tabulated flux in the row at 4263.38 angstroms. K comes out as 19.3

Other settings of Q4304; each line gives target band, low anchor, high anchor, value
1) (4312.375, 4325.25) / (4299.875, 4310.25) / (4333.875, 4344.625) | -0.8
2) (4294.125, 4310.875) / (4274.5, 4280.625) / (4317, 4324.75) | 1.9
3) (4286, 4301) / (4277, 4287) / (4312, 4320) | 1.7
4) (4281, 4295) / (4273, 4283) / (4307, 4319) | 0.9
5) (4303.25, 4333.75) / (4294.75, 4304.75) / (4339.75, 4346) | 0.3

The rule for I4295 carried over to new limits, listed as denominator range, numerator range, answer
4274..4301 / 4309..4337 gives 0.91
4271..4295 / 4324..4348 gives 0.89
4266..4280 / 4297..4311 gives 0.86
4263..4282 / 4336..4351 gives 0.89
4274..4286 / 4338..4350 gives 0.89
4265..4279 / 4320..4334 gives 0.88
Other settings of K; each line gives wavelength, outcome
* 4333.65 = 14.4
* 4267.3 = 19.7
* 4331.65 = 16.9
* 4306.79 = 18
